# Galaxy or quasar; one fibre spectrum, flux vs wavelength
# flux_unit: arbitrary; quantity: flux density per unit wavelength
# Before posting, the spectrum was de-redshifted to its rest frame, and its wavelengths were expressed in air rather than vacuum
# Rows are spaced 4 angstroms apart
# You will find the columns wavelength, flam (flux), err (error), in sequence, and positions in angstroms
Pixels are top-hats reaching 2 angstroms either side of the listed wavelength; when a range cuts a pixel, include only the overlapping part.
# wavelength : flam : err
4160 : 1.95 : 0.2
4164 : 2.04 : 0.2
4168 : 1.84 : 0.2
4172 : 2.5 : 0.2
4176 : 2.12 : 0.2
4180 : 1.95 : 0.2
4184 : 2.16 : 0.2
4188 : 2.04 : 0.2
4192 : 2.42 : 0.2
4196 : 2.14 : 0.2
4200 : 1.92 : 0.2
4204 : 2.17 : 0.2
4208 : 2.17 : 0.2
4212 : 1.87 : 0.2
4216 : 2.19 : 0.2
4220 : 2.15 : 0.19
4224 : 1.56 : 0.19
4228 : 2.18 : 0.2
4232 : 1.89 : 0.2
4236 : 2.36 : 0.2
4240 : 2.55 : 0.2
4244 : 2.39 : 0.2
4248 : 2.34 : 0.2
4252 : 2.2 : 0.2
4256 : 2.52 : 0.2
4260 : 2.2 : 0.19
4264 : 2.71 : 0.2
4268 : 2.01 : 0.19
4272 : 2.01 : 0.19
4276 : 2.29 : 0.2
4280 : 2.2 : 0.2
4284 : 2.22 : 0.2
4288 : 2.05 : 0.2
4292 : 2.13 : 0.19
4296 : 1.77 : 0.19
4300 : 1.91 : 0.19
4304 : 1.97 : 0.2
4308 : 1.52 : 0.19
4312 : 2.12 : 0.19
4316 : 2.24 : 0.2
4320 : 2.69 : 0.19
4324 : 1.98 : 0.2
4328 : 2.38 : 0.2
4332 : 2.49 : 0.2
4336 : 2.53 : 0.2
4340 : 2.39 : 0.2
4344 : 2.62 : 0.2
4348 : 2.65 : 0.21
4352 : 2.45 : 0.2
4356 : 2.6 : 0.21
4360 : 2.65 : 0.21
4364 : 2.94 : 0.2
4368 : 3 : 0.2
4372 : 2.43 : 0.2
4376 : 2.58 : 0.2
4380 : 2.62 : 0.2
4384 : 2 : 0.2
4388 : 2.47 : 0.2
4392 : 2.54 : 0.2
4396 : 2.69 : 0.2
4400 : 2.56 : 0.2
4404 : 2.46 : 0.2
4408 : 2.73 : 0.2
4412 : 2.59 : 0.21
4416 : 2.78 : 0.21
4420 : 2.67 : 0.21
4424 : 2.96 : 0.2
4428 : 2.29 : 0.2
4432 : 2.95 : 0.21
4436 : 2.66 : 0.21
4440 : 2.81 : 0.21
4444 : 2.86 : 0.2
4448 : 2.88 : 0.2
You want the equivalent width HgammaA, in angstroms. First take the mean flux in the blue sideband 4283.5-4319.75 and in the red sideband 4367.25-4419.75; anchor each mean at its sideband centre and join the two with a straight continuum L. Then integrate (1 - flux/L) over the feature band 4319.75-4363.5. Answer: -4.7 angstroms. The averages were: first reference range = 2.02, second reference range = 2.57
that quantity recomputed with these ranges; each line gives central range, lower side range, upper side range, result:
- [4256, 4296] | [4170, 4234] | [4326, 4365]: 2.3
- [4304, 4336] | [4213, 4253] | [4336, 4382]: 3.6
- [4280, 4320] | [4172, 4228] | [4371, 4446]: 5.2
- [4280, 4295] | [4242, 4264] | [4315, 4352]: 1.8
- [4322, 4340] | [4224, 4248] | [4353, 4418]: 0.8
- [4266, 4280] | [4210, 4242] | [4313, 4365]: 0.9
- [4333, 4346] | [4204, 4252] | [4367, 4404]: -0.5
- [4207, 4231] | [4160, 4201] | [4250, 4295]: 1.6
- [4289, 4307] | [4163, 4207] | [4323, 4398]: 3.5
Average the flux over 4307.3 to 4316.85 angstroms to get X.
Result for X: 1.99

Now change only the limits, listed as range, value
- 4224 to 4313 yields 2.15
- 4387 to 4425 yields 2.64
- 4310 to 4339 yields 2.35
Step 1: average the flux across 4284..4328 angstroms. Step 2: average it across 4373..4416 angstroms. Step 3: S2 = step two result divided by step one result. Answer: 1.23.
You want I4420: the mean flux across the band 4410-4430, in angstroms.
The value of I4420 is 2.66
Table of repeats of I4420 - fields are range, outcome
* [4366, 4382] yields 2.66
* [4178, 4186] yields 2.06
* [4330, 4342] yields 2.47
